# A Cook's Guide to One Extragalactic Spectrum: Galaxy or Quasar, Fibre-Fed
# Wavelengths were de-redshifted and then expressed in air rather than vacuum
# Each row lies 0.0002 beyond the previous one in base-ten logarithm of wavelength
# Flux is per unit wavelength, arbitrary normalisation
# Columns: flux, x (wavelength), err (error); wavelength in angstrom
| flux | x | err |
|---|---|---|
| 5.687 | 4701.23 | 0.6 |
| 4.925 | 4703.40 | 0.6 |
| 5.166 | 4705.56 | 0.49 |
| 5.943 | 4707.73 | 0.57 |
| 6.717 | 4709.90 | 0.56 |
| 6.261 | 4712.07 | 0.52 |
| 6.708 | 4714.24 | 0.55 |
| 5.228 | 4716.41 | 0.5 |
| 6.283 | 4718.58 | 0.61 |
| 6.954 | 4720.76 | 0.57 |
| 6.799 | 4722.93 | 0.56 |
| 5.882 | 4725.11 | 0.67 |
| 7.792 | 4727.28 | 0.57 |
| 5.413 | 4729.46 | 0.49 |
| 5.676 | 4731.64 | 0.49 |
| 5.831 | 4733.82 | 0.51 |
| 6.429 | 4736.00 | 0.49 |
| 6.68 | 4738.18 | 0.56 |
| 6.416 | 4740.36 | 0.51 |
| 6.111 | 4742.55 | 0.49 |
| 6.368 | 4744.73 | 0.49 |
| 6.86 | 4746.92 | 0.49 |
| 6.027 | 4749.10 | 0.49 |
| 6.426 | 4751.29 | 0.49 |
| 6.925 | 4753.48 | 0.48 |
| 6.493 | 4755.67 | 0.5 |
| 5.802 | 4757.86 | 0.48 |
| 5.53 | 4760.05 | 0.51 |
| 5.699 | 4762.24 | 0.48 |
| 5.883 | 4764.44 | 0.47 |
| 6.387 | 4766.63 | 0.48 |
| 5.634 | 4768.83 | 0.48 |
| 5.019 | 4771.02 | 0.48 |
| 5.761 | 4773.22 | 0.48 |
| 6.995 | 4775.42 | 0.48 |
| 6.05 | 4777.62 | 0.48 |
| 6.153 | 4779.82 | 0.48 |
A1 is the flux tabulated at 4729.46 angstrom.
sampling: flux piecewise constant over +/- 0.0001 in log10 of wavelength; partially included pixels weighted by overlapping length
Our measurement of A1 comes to 5.413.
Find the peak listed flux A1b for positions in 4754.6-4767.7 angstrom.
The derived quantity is 6.493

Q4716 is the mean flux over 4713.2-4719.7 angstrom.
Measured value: 6.07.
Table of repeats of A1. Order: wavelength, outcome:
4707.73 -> 5.943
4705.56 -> 5.166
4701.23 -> 5.687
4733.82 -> 5.831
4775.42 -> 6.995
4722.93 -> 6.799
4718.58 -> 6.283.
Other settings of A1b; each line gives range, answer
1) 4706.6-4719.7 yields 6.717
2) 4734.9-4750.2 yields 6.86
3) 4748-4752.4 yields 6.426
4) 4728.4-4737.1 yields 6.429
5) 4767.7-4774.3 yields 5.761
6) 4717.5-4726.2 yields 6.954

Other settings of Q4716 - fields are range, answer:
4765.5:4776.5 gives 5.96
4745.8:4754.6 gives 6.56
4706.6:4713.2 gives 6.3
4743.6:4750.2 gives 6.42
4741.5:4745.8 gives 6.25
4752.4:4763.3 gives 6.09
